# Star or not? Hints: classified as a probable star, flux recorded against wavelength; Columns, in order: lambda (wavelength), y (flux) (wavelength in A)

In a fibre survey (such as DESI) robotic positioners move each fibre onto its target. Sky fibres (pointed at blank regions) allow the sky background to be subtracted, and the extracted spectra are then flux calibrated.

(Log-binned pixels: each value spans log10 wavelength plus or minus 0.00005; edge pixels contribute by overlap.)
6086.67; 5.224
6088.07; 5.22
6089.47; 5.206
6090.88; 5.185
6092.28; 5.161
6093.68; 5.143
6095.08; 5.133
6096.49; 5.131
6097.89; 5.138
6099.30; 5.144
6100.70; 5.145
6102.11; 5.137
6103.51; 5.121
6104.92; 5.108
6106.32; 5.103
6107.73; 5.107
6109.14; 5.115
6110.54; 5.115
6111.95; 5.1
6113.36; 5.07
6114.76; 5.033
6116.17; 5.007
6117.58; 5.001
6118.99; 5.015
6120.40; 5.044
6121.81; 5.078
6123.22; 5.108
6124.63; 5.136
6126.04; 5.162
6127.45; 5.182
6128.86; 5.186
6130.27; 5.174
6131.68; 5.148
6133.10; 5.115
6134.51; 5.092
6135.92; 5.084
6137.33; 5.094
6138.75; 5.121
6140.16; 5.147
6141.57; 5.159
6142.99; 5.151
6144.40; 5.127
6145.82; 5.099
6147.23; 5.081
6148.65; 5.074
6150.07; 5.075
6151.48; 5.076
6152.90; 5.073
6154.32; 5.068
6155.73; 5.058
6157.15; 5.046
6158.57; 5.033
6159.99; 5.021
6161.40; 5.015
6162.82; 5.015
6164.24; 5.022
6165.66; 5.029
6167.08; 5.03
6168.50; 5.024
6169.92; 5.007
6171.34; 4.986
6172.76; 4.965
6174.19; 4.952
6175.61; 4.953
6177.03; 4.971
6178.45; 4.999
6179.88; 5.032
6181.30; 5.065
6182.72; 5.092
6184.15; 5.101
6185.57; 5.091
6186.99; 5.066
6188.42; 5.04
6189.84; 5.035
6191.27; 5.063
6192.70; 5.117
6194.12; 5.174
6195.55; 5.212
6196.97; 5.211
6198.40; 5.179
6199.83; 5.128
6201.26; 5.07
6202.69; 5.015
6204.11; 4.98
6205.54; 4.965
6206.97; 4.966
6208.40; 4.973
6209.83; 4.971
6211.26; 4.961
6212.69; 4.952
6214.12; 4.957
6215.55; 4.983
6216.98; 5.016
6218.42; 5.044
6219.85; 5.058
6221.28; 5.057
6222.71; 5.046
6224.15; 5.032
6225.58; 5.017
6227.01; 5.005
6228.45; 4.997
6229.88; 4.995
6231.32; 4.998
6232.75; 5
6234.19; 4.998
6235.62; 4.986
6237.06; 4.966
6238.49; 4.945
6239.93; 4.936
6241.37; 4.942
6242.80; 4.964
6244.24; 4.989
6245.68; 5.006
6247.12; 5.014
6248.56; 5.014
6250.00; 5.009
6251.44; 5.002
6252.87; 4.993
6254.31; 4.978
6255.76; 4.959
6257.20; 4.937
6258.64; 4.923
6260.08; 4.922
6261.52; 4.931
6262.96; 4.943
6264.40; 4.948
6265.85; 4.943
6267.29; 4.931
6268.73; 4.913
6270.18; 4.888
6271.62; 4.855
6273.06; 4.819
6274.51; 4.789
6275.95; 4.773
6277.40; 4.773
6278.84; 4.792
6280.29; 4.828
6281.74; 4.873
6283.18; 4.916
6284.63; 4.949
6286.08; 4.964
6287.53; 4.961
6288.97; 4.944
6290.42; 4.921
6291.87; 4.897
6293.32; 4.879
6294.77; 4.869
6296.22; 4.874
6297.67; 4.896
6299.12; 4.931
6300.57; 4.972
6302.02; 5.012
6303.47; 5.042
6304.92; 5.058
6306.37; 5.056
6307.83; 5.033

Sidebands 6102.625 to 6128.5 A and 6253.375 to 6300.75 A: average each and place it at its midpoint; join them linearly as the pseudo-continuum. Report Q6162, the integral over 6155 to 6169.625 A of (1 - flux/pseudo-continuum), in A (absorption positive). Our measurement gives 0.02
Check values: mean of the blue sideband 5.09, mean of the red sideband 4.9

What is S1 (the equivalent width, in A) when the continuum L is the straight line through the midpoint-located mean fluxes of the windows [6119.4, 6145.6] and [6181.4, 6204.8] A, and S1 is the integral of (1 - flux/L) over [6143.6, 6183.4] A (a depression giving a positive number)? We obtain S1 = 0.6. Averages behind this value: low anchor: 5.13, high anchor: 5.1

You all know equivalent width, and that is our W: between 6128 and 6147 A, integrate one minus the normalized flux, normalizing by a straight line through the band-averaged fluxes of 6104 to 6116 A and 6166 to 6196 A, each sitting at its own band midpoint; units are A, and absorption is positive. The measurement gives -0.2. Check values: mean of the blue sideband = 5.09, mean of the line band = 5.13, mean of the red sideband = 5.04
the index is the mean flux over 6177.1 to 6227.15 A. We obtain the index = 5.05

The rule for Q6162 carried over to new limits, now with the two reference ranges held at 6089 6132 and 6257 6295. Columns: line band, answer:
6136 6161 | -0.1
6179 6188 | -0.1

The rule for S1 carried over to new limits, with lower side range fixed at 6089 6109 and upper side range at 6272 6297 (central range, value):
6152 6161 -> 0.0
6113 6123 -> 0.1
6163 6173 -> 0.1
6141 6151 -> -0.1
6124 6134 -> -0.1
